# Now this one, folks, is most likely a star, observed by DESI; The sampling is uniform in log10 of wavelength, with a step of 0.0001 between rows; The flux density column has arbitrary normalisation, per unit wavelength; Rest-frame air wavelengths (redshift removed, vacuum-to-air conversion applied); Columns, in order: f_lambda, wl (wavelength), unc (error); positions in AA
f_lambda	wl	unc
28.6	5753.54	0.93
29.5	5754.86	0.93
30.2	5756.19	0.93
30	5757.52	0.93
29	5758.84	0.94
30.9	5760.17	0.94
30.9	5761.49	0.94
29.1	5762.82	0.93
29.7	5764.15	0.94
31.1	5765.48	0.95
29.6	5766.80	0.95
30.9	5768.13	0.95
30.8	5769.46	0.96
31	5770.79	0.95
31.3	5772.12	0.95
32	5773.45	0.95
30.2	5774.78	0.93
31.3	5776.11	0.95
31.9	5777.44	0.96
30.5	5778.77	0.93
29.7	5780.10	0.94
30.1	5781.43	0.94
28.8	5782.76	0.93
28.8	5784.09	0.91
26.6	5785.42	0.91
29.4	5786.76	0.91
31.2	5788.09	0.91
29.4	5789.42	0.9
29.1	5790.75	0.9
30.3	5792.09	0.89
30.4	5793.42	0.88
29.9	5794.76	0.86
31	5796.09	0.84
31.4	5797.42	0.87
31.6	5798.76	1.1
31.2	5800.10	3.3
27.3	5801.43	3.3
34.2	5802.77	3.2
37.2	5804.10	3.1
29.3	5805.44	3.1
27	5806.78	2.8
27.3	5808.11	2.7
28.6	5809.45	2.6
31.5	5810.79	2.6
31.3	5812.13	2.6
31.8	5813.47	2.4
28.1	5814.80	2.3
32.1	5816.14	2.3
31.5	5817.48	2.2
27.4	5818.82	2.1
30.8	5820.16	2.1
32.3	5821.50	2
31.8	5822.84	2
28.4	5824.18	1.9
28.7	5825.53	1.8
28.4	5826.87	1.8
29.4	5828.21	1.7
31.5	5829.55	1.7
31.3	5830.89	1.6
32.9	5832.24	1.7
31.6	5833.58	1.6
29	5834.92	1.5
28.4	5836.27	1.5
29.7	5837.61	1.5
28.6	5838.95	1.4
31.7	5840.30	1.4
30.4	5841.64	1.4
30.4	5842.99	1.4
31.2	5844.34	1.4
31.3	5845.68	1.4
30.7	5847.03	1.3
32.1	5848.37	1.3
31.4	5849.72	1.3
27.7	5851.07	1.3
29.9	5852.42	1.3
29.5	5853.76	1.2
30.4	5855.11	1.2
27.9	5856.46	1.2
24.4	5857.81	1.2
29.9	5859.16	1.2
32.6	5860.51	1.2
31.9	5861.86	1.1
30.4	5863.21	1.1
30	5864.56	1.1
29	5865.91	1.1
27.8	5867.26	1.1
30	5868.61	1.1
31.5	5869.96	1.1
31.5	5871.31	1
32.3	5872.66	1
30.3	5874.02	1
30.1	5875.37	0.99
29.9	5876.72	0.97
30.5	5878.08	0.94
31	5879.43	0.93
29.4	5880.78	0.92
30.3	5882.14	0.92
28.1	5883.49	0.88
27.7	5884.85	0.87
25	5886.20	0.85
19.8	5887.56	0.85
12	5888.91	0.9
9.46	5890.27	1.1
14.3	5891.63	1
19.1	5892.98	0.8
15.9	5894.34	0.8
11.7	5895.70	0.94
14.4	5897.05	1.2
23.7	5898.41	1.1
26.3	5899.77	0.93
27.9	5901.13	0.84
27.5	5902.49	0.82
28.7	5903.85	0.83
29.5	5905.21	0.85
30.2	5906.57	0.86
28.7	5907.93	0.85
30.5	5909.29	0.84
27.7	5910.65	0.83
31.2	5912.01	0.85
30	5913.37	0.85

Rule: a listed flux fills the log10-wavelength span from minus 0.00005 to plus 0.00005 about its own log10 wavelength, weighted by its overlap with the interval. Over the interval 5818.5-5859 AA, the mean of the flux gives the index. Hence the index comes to 30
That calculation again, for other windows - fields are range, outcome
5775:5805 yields 30.5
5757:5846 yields 30.3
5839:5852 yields 30.6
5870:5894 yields 25.4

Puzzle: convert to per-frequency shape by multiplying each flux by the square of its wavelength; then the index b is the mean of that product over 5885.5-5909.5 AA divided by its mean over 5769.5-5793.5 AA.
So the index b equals 0.8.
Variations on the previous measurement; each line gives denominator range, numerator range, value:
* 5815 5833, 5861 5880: 1.02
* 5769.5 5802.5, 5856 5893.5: 0.92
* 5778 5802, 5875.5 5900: 0.77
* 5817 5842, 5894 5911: 0.85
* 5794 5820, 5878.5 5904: 0.75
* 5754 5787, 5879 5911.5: 0.82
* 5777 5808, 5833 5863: 1.01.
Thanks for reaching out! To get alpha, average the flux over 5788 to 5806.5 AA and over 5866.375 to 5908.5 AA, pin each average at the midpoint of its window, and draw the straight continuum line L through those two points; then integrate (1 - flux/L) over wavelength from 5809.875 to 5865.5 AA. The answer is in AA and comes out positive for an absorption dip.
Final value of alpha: -3.7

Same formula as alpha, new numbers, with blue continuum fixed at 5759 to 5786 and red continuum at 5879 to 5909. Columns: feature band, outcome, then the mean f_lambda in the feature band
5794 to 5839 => -4.4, 30.4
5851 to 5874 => -4.4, 29.9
